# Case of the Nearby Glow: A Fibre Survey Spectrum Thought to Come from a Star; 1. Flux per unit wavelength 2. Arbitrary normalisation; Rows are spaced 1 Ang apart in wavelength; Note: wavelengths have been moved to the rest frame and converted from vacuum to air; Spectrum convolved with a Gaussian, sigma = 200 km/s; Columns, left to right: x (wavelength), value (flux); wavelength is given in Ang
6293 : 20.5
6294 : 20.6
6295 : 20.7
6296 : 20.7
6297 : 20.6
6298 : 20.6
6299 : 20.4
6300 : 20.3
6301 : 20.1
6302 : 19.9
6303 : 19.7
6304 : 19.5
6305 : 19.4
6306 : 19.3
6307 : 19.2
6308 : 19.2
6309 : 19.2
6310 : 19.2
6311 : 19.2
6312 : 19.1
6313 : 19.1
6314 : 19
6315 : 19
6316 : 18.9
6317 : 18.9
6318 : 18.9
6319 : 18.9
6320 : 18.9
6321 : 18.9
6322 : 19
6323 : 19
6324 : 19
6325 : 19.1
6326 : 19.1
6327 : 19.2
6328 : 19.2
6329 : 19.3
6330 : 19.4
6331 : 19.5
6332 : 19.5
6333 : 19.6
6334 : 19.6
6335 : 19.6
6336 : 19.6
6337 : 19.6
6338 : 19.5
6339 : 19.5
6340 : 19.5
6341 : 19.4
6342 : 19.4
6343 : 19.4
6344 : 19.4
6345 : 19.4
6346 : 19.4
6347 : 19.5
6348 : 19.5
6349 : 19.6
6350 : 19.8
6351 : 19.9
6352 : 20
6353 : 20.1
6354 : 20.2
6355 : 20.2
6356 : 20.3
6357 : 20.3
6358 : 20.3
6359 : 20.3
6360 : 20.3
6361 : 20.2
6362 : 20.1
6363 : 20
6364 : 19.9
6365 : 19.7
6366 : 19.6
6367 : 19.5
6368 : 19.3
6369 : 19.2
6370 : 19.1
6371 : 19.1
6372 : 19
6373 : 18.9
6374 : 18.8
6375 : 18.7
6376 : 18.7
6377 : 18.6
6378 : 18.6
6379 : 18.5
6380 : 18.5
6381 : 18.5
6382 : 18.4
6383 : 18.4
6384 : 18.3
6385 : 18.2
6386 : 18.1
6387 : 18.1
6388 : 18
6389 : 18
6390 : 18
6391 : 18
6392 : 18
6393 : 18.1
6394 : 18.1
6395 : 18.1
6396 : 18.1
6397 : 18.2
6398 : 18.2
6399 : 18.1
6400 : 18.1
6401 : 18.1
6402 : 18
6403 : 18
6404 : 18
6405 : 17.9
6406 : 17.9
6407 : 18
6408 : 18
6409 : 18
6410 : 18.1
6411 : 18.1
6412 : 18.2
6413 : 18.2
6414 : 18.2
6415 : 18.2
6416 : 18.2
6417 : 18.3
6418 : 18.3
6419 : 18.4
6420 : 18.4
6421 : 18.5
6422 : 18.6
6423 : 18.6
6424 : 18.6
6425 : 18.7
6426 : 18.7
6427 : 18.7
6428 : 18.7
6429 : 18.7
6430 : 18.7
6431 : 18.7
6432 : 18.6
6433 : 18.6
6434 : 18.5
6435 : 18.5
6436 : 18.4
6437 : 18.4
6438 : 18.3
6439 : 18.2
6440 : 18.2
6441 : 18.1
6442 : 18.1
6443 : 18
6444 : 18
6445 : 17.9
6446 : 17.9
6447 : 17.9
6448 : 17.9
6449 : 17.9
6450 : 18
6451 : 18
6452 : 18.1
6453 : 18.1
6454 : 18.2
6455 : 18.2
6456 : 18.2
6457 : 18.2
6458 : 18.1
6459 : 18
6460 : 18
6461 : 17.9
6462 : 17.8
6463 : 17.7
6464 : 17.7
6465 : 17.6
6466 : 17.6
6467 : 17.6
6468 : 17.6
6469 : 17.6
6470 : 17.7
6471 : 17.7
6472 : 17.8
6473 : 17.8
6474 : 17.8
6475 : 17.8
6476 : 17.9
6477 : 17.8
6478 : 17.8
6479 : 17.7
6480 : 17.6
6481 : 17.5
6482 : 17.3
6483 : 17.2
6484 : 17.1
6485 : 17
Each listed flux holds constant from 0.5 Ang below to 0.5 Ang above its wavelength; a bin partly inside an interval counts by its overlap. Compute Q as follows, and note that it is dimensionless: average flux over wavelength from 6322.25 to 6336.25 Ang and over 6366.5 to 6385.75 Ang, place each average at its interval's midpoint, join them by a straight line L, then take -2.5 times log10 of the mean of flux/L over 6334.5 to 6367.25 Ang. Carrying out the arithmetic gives -0.04 mag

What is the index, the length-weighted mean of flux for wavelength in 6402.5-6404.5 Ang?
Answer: 18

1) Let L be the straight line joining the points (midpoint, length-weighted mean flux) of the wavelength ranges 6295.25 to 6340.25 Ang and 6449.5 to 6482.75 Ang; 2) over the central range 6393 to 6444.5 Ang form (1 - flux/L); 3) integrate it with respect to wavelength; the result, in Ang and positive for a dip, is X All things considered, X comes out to 0.1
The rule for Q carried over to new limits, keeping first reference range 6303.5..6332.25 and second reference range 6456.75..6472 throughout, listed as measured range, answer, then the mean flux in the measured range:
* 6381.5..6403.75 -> 0.02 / 18.1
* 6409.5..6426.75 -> -0.01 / 18.4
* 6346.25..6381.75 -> -0.04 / 19.5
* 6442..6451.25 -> 0.00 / 18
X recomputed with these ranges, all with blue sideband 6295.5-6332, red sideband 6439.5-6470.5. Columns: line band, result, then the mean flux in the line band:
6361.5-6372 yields -0.4 Ang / 19.5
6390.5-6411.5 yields 0.5 Ang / 18.1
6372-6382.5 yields 0.1 Ang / 18.6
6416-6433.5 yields -0.3 Ang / 18.6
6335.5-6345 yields -0.2 Ang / 19.5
